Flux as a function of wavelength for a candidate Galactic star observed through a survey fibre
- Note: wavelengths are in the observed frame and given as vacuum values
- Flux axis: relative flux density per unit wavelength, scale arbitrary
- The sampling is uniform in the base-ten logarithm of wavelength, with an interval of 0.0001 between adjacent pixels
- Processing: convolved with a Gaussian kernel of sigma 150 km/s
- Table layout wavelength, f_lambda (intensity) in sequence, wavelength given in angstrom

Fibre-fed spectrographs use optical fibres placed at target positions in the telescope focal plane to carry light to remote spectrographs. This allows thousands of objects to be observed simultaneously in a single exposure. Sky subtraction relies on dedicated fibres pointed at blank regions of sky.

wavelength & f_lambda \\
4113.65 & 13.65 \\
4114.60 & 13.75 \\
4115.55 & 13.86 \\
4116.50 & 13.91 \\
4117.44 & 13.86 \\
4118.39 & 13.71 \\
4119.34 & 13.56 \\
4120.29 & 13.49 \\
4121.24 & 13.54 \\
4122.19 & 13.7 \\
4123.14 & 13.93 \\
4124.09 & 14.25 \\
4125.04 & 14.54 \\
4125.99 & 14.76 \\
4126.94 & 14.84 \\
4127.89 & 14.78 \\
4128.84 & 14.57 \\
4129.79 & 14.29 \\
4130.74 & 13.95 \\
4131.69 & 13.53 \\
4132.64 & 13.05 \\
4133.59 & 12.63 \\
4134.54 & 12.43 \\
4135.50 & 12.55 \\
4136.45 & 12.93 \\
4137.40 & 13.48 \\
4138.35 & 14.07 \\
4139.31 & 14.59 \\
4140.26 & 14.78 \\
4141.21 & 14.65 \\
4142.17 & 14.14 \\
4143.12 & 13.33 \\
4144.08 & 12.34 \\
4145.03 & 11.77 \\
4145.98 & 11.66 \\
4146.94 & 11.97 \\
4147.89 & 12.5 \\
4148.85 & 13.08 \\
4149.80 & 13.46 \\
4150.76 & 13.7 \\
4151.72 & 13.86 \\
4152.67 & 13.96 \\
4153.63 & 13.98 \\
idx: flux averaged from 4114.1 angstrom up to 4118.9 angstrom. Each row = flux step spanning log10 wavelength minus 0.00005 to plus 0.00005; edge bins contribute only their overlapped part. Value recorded 13.8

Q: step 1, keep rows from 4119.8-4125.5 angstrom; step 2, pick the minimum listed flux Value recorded 13.49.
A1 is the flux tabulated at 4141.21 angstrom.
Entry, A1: 14.65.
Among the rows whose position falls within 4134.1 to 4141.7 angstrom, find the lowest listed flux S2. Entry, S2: 12.43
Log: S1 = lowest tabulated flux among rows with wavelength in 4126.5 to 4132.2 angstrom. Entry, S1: 13.53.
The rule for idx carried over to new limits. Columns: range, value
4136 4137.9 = 13.3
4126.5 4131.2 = 14.5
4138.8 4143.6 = 14.3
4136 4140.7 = 14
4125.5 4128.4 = 14.8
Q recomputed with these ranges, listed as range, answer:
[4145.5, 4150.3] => 11.66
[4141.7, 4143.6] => 13.33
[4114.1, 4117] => 13.75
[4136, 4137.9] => 12.93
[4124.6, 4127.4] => 14.54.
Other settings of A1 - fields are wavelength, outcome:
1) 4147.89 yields 12.5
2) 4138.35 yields 14.07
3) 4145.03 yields 11.77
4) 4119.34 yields 13.56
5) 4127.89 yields 14.78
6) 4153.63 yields 13.98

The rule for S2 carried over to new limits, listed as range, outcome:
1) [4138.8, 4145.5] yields 11.77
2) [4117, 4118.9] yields 13.71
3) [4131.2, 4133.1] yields 13.05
